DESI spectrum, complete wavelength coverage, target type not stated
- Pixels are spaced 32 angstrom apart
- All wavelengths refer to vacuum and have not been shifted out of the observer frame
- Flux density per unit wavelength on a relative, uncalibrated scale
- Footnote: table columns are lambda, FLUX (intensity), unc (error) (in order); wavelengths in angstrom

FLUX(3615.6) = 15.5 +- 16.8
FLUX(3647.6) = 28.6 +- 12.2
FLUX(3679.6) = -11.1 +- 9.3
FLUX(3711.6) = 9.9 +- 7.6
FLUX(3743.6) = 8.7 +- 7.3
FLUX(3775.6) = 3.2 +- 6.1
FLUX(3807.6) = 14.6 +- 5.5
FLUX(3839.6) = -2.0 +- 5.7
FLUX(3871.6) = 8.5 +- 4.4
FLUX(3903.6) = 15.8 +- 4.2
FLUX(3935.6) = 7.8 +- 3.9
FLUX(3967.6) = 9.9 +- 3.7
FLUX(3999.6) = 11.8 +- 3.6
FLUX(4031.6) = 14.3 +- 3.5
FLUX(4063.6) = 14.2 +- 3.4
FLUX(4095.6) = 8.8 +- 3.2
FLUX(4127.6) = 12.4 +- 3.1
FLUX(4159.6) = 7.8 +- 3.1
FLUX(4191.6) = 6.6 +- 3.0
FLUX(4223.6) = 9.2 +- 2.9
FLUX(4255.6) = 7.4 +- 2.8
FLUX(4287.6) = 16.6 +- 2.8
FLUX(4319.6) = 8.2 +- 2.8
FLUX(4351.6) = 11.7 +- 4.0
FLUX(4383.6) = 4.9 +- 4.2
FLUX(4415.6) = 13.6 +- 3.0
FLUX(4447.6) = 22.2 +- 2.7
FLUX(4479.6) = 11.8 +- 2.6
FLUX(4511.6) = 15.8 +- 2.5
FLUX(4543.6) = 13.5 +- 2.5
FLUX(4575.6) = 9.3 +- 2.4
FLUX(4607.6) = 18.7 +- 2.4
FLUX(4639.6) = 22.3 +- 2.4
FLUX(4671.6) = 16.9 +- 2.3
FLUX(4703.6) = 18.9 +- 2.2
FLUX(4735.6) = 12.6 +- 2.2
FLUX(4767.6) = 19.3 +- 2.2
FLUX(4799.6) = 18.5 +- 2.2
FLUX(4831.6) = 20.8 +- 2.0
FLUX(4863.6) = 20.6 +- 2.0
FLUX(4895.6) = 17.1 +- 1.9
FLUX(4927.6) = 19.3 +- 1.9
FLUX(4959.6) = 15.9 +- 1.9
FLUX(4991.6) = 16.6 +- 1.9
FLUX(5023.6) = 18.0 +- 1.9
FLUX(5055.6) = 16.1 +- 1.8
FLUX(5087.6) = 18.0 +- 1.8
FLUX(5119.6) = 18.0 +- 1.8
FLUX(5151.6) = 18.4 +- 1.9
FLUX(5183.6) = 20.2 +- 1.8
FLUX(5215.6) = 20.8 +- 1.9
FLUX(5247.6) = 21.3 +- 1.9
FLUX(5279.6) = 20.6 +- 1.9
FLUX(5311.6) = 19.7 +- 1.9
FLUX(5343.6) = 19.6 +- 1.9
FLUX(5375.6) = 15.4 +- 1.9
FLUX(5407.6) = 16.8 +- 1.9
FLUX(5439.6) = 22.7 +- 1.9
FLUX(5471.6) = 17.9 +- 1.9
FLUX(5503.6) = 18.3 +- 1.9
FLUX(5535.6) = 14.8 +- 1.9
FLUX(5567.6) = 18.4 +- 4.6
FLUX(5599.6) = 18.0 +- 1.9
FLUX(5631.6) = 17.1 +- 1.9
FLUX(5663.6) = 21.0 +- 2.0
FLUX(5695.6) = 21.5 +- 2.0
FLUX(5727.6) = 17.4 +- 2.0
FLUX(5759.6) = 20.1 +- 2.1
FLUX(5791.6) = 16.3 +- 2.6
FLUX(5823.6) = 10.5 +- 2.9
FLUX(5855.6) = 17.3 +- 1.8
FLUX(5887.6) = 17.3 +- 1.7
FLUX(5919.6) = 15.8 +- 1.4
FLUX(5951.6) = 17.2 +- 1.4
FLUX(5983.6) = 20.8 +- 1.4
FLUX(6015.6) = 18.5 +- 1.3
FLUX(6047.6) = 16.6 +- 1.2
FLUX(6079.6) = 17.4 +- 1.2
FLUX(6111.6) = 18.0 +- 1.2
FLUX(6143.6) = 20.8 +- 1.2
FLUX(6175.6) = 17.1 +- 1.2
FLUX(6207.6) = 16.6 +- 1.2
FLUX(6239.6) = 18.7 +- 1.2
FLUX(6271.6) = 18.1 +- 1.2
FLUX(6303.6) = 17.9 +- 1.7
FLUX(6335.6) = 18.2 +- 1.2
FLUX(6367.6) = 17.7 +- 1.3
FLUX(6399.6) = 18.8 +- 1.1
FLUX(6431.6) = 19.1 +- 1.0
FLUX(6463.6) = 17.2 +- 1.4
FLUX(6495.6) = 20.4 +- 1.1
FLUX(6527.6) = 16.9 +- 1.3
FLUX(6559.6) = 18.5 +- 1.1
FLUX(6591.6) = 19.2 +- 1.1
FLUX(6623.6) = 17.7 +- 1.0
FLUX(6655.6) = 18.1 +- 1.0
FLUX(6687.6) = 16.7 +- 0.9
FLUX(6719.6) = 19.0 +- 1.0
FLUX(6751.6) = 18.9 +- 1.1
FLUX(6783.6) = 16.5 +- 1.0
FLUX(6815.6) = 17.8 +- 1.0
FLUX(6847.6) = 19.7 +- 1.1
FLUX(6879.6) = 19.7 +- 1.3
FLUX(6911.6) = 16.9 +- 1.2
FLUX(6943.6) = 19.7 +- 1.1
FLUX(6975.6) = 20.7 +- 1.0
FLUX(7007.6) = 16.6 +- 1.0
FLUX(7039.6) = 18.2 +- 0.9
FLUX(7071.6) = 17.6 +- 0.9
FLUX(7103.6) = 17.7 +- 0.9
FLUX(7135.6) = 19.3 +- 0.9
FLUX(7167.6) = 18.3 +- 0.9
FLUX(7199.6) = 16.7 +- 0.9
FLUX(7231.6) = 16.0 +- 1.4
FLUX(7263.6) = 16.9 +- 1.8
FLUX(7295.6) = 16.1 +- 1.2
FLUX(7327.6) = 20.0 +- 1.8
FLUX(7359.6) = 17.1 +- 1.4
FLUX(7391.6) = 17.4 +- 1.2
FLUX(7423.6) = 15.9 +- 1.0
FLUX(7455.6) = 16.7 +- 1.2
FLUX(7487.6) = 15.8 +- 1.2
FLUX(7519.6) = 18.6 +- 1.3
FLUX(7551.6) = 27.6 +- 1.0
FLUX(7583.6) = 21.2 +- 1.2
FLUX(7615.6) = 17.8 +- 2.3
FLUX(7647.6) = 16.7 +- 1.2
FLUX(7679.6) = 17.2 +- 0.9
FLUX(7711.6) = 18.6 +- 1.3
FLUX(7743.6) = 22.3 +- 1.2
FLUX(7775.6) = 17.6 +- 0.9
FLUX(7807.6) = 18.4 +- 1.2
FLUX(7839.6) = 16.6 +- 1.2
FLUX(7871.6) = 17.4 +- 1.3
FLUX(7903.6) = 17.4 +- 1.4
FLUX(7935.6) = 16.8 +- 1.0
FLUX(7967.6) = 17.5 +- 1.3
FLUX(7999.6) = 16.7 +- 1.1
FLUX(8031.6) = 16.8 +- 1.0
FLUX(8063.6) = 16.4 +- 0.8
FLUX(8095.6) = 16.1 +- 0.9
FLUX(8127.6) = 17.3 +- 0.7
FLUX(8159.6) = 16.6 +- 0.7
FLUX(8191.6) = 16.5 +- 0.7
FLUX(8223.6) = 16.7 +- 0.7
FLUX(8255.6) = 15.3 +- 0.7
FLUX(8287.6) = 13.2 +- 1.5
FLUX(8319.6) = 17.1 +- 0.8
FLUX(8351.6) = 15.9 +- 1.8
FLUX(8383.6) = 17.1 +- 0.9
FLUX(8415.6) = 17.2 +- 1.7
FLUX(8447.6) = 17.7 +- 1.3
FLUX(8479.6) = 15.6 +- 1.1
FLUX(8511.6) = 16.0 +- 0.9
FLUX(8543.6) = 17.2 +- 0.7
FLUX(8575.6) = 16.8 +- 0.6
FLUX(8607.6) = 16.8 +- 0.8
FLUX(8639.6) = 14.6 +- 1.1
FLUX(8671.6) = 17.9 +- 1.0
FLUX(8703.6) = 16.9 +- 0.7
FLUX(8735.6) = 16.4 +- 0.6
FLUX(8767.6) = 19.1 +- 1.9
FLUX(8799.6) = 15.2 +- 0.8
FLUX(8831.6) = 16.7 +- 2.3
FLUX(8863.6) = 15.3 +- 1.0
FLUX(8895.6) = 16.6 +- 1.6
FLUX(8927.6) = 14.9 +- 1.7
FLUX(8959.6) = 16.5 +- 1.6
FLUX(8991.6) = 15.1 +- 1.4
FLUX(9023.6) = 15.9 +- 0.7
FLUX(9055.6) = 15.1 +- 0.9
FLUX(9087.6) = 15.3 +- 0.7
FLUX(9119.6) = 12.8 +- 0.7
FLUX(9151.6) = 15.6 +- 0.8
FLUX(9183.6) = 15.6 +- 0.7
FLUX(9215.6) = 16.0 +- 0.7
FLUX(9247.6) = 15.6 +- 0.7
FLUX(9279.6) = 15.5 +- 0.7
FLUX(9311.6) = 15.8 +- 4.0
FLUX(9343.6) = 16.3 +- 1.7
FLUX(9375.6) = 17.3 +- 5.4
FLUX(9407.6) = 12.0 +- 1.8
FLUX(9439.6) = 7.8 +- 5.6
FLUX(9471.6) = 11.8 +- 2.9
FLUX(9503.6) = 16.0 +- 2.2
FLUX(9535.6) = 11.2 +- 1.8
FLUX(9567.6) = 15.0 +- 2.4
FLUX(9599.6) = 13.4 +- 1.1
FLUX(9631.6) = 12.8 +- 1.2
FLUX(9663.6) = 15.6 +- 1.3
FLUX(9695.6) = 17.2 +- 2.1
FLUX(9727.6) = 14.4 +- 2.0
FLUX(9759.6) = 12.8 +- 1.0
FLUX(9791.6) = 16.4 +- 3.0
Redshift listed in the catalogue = 0.151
